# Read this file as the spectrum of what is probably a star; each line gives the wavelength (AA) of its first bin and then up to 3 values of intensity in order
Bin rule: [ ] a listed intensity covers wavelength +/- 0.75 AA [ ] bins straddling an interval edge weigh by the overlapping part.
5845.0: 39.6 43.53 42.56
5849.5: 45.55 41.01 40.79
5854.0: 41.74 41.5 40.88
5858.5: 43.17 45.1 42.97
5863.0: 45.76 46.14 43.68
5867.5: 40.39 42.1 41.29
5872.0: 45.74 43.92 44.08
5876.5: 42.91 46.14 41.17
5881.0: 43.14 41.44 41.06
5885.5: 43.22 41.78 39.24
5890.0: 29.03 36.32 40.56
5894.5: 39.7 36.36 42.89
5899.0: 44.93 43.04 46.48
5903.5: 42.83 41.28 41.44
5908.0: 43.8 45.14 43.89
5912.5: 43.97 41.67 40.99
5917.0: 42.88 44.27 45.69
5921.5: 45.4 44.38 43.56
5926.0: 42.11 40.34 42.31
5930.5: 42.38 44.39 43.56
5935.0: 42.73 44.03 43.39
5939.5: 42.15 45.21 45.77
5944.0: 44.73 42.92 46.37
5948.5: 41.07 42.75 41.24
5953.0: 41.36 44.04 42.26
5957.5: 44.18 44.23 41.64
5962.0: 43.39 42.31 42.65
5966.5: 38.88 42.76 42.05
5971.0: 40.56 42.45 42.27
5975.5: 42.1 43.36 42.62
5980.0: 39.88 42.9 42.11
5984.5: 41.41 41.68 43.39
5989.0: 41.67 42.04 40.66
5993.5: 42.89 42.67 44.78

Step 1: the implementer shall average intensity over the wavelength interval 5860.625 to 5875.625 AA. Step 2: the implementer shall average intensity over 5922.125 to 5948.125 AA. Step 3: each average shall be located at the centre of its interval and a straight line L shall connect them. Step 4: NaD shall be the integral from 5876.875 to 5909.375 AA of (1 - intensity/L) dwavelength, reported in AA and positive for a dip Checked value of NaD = 1.7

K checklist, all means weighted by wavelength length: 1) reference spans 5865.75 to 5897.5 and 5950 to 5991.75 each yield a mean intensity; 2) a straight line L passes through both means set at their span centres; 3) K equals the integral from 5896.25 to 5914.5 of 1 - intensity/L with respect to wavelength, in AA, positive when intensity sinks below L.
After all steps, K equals -0.8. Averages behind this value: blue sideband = 41.1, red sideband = 42.2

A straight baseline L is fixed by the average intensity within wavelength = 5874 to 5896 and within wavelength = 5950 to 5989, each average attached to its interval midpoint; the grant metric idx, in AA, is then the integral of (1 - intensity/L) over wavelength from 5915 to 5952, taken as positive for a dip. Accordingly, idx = -1.68 AA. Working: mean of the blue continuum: 40.6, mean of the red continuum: 42.2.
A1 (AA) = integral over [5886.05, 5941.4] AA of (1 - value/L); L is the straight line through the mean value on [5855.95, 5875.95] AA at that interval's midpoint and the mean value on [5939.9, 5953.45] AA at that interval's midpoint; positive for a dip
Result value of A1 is 1.6 AA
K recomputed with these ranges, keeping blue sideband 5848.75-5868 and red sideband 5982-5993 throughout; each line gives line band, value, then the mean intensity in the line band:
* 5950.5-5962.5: -0.2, 42.8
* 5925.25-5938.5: -0.1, 42.8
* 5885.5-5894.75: 1.0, 38.1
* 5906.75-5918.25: -0.2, 43.2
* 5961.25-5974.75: 0.0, 41.9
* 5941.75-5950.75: -0.4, 43.9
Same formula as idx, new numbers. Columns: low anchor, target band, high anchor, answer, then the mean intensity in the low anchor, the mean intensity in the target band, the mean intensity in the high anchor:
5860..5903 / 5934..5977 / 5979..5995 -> -0.9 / 42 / 42.9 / 41.9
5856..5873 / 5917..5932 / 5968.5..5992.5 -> -0.3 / 43.4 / 43.4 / 42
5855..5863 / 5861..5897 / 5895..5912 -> 1.2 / 43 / 41.6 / 42.9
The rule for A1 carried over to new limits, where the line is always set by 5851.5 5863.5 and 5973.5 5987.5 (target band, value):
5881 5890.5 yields 0.6 AA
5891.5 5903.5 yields 0.2 AA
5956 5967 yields -0.1 AA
